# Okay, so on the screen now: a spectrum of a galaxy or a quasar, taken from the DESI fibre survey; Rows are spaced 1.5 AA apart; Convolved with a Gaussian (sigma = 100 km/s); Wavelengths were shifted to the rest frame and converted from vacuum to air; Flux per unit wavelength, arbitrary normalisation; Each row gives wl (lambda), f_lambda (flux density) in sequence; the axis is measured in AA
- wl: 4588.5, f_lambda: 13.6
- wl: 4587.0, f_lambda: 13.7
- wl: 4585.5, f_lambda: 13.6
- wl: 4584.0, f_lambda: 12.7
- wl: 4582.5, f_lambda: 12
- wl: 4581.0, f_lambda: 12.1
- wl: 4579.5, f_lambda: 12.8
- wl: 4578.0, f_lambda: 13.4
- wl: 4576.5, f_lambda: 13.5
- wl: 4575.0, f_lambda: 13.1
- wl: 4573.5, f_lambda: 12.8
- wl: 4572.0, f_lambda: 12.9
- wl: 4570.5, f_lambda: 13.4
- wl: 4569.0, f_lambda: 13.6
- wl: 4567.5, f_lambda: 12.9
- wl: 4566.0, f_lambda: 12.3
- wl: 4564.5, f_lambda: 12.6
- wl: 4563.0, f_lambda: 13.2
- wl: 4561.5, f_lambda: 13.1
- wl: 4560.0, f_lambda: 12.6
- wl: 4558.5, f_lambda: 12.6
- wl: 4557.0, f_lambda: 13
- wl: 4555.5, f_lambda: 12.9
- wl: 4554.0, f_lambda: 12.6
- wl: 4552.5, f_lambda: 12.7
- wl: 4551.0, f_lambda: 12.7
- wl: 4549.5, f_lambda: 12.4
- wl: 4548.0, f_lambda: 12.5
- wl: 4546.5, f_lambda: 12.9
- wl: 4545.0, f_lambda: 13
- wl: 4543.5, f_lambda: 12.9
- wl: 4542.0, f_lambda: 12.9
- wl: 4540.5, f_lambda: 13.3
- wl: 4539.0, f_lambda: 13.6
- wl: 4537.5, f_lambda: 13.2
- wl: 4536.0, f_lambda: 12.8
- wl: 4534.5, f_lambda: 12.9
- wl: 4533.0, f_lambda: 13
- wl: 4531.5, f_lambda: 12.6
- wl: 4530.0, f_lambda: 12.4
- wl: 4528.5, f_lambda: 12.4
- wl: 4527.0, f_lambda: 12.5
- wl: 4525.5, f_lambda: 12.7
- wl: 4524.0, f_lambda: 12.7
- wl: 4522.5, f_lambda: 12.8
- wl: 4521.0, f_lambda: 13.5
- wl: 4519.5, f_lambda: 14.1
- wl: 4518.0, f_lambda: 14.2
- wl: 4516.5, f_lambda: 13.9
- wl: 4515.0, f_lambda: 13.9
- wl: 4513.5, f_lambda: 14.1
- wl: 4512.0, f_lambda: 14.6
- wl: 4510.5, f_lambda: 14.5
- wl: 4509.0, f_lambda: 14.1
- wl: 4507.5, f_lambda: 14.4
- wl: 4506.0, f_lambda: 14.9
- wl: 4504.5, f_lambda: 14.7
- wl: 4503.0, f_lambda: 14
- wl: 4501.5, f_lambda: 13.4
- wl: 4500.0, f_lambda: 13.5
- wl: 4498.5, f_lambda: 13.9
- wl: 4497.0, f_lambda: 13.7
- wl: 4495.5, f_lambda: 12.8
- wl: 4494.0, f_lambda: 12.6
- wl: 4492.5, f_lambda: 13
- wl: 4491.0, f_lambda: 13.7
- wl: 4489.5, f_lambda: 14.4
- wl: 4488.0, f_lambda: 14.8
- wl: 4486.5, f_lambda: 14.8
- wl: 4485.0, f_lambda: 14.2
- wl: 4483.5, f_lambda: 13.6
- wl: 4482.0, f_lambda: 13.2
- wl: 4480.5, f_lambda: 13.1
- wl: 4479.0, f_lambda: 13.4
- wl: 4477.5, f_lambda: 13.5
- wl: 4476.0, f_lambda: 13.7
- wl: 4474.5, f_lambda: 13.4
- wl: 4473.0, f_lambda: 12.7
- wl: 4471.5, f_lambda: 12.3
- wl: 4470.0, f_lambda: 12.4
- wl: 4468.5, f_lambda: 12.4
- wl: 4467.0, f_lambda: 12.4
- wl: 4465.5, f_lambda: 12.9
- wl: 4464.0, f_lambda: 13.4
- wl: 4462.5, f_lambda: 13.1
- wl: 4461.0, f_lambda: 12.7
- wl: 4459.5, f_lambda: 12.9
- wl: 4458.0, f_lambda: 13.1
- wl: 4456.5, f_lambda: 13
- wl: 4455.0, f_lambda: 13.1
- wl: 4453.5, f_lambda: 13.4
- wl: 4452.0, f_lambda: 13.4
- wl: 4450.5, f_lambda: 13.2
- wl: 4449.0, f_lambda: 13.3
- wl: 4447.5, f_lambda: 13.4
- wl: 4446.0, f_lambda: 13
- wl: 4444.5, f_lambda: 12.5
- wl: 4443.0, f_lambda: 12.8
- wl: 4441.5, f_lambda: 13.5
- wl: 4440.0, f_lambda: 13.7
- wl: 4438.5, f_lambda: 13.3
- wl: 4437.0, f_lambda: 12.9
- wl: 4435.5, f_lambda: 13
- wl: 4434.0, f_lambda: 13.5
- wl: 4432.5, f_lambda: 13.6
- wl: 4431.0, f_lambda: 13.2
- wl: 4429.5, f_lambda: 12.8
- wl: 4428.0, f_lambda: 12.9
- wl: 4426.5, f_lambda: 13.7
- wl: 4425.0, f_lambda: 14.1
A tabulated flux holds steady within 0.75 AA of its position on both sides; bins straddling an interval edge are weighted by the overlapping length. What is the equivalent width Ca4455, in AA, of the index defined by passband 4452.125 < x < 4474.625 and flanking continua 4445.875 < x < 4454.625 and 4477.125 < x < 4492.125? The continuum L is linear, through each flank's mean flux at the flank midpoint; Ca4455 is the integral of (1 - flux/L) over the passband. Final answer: 1.0 AA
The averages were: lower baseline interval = 13.3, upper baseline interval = 13.9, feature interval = 12.9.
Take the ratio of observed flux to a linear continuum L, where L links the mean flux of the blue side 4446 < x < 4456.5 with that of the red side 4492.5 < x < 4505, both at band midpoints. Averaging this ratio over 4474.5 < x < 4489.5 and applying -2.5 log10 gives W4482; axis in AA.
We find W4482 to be -0.031 mag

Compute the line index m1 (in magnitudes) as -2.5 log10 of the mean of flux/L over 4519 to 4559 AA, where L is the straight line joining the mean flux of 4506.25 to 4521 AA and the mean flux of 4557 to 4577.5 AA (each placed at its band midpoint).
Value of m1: 0.06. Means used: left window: 14.2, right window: 13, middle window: 12.9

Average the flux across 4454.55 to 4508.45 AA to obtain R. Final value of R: 13.4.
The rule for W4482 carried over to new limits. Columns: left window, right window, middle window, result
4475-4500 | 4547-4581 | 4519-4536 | 0.03 mag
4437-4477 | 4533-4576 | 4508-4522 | -0.09 mag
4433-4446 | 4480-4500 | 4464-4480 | 0.05 mag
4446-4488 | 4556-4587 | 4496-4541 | -0.04 mag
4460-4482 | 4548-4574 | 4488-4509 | -0.07 mag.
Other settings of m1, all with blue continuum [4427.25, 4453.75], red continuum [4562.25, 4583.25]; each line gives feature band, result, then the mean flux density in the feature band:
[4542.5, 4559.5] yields 0.02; 12.7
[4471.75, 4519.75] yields -0.06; 13.8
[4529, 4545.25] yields 0.00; 13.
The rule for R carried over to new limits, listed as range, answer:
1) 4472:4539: 13.5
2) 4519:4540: 12.9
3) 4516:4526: 13.4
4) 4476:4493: 13.8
